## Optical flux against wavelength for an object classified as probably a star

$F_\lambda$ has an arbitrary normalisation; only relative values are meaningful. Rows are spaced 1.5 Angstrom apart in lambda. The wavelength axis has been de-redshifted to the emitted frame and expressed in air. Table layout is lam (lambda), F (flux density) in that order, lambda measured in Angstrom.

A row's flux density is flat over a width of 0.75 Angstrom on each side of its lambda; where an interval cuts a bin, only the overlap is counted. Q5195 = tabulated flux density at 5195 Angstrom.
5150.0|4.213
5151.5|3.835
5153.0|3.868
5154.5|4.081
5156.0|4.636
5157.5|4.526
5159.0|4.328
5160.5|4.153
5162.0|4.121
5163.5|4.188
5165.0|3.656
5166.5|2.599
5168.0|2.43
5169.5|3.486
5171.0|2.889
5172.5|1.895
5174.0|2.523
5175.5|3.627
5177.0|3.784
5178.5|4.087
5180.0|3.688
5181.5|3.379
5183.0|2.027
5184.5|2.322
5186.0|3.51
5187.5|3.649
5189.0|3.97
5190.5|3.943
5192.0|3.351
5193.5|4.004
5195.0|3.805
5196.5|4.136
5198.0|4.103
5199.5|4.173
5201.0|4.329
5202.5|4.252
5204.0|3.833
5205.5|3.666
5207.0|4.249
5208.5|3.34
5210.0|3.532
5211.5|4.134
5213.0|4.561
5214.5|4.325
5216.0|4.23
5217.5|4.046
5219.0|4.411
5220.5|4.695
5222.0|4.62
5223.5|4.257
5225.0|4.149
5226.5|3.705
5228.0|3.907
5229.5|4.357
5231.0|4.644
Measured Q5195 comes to 3.805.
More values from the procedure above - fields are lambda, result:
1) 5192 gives 3.351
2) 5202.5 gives 4.252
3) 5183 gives 2.027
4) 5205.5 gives 3.666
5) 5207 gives 4.249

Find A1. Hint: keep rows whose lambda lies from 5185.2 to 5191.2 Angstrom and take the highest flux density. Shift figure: 3.97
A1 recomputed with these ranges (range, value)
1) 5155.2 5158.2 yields 4.636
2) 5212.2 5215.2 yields 4.561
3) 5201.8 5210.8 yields 4.252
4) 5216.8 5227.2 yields 4.695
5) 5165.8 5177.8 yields 3.784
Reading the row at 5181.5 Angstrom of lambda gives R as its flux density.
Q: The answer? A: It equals 3.379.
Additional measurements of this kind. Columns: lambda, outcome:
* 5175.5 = 3.627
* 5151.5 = 3.835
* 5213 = 4.561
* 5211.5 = 4.134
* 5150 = 4.213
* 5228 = 3.907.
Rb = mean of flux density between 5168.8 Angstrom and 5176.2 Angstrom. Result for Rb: 2.87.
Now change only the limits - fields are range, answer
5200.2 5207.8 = 4.06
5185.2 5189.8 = 3.7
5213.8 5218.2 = 4.2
